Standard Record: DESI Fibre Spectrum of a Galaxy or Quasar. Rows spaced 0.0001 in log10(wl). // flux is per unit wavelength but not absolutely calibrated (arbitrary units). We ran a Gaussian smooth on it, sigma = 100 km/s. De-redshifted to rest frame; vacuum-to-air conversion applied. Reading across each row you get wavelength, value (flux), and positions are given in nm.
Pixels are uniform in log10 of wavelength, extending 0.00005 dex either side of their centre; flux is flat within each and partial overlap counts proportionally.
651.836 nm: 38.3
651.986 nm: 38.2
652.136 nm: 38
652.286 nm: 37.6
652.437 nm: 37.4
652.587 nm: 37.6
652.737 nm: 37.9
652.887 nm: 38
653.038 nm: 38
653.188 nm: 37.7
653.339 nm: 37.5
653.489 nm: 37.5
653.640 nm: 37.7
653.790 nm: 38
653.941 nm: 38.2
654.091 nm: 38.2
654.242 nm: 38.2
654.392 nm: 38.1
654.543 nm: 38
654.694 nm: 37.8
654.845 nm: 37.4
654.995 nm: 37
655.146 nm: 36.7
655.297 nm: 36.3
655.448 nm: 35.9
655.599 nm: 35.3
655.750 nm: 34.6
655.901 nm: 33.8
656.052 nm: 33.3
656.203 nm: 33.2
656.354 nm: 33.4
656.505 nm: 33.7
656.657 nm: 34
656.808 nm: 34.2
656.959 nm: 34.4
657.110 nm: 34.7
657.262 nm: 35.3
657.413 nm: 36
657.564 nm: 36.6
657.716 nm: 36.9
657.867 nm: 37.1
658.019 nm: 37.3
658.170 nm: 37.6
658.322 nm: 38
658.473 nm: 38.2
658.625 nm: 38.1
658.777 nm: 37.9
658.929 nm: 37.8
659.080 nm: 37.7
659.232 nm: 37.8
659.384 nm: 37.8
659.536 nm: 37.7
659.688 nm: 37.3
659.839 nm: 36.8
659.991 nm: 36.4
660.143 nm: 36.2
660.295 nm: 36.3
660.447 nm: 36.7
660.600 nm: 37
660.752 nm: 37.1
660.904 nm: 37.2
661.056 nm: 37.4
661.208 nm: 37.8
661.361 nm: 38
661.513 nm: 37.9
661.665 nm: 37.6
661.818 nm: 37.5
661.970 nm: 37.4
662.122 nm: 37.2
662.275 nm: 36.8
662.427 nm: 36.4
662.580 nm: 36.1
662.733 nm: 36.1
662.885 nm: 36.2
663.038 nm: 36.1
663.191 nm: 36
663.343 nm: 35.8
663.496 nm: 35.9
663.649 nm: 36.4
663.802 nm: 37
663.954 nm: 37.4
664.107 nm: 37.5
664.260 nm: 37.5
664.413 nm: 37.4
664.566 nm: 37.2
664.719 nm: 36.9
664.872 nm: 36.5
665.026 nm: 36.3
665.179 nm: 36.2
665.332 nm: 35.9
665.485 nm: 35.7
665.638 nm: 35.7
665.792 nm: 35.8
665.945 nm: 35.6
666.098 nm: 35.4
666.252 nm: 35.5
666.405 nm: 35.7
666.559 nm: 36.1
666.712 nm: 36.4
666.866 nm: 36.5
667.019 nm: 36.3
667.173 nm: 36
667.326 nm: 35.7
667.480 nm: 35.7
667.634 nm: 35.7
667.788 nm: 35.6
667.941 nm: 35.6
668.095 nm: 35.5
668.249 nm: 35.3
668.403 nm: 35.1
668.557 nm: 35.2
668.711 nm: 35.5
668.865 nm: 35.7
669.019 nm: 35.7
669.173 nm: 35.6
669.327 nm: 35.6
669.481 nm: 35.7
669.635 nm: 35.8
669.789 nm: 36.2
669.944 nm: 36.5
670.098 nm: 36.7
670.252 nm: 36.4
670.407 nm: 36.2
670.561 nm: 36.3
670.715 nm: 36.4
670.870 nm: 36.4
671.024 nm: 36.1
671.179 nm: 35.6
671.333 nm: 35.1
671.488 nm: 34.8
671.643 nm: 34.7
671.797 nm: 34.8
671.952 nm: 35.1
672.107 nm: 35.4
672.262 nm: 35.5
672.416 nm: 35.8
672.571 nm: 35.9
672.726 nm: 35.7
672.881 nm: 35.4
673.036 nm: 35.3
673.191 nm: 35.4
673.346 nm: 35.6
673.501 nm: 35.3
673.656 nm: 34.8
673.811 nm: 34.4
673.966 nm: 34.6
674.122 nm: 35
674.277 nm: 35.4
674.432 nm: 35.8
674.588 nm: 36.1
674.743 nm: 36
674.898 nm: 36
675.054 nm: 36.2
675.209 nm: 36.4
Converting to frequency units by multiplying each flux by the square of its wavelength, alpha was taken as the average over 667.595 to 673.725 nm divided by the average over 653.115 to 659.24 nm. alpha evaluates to 1.0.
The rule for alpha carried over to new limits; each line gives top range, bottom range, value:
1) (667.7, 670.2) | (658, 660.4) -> 0.98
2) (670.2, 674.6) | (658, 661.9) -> 0.98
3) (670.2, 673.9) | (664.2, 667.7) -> 1.00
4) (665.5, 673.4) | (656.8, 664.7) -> 0.99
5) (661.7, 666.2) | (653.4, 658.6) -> 1.03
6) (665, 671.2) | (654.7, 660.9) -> 1.02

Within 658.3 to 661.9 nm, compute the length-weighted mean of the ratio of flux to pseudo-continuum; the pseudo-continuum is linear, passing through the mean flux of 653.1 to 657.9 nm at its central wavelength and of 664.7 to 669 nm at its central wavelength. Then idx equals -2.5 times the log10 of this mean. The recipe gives -0.04 mag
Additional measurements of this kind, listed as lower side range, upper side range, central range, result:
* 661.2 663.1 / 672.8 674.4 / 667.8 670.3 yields 0.00 mag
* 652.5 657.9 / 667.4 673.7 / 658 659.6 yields -0.05 mag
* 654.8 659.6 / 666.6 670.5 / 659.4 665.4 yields -0.03 mag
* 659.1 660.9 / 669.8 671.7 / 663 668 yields 0.01 mag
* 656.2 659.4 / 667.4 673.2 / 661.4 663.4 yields -0.02 mag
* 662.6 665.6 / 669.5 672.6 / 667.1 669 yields 0.02 mag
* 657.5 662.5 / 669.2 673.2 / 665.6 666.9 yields 0.02 mag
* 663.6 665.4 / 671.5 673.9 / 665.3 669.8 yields 0.02 mag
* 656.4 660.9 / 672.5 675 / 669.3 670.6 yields -0.01 mag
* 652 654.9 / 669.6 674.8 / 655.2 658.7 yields 0.05 mag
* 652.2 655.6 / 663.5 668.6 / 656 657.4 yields 0.09 mag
